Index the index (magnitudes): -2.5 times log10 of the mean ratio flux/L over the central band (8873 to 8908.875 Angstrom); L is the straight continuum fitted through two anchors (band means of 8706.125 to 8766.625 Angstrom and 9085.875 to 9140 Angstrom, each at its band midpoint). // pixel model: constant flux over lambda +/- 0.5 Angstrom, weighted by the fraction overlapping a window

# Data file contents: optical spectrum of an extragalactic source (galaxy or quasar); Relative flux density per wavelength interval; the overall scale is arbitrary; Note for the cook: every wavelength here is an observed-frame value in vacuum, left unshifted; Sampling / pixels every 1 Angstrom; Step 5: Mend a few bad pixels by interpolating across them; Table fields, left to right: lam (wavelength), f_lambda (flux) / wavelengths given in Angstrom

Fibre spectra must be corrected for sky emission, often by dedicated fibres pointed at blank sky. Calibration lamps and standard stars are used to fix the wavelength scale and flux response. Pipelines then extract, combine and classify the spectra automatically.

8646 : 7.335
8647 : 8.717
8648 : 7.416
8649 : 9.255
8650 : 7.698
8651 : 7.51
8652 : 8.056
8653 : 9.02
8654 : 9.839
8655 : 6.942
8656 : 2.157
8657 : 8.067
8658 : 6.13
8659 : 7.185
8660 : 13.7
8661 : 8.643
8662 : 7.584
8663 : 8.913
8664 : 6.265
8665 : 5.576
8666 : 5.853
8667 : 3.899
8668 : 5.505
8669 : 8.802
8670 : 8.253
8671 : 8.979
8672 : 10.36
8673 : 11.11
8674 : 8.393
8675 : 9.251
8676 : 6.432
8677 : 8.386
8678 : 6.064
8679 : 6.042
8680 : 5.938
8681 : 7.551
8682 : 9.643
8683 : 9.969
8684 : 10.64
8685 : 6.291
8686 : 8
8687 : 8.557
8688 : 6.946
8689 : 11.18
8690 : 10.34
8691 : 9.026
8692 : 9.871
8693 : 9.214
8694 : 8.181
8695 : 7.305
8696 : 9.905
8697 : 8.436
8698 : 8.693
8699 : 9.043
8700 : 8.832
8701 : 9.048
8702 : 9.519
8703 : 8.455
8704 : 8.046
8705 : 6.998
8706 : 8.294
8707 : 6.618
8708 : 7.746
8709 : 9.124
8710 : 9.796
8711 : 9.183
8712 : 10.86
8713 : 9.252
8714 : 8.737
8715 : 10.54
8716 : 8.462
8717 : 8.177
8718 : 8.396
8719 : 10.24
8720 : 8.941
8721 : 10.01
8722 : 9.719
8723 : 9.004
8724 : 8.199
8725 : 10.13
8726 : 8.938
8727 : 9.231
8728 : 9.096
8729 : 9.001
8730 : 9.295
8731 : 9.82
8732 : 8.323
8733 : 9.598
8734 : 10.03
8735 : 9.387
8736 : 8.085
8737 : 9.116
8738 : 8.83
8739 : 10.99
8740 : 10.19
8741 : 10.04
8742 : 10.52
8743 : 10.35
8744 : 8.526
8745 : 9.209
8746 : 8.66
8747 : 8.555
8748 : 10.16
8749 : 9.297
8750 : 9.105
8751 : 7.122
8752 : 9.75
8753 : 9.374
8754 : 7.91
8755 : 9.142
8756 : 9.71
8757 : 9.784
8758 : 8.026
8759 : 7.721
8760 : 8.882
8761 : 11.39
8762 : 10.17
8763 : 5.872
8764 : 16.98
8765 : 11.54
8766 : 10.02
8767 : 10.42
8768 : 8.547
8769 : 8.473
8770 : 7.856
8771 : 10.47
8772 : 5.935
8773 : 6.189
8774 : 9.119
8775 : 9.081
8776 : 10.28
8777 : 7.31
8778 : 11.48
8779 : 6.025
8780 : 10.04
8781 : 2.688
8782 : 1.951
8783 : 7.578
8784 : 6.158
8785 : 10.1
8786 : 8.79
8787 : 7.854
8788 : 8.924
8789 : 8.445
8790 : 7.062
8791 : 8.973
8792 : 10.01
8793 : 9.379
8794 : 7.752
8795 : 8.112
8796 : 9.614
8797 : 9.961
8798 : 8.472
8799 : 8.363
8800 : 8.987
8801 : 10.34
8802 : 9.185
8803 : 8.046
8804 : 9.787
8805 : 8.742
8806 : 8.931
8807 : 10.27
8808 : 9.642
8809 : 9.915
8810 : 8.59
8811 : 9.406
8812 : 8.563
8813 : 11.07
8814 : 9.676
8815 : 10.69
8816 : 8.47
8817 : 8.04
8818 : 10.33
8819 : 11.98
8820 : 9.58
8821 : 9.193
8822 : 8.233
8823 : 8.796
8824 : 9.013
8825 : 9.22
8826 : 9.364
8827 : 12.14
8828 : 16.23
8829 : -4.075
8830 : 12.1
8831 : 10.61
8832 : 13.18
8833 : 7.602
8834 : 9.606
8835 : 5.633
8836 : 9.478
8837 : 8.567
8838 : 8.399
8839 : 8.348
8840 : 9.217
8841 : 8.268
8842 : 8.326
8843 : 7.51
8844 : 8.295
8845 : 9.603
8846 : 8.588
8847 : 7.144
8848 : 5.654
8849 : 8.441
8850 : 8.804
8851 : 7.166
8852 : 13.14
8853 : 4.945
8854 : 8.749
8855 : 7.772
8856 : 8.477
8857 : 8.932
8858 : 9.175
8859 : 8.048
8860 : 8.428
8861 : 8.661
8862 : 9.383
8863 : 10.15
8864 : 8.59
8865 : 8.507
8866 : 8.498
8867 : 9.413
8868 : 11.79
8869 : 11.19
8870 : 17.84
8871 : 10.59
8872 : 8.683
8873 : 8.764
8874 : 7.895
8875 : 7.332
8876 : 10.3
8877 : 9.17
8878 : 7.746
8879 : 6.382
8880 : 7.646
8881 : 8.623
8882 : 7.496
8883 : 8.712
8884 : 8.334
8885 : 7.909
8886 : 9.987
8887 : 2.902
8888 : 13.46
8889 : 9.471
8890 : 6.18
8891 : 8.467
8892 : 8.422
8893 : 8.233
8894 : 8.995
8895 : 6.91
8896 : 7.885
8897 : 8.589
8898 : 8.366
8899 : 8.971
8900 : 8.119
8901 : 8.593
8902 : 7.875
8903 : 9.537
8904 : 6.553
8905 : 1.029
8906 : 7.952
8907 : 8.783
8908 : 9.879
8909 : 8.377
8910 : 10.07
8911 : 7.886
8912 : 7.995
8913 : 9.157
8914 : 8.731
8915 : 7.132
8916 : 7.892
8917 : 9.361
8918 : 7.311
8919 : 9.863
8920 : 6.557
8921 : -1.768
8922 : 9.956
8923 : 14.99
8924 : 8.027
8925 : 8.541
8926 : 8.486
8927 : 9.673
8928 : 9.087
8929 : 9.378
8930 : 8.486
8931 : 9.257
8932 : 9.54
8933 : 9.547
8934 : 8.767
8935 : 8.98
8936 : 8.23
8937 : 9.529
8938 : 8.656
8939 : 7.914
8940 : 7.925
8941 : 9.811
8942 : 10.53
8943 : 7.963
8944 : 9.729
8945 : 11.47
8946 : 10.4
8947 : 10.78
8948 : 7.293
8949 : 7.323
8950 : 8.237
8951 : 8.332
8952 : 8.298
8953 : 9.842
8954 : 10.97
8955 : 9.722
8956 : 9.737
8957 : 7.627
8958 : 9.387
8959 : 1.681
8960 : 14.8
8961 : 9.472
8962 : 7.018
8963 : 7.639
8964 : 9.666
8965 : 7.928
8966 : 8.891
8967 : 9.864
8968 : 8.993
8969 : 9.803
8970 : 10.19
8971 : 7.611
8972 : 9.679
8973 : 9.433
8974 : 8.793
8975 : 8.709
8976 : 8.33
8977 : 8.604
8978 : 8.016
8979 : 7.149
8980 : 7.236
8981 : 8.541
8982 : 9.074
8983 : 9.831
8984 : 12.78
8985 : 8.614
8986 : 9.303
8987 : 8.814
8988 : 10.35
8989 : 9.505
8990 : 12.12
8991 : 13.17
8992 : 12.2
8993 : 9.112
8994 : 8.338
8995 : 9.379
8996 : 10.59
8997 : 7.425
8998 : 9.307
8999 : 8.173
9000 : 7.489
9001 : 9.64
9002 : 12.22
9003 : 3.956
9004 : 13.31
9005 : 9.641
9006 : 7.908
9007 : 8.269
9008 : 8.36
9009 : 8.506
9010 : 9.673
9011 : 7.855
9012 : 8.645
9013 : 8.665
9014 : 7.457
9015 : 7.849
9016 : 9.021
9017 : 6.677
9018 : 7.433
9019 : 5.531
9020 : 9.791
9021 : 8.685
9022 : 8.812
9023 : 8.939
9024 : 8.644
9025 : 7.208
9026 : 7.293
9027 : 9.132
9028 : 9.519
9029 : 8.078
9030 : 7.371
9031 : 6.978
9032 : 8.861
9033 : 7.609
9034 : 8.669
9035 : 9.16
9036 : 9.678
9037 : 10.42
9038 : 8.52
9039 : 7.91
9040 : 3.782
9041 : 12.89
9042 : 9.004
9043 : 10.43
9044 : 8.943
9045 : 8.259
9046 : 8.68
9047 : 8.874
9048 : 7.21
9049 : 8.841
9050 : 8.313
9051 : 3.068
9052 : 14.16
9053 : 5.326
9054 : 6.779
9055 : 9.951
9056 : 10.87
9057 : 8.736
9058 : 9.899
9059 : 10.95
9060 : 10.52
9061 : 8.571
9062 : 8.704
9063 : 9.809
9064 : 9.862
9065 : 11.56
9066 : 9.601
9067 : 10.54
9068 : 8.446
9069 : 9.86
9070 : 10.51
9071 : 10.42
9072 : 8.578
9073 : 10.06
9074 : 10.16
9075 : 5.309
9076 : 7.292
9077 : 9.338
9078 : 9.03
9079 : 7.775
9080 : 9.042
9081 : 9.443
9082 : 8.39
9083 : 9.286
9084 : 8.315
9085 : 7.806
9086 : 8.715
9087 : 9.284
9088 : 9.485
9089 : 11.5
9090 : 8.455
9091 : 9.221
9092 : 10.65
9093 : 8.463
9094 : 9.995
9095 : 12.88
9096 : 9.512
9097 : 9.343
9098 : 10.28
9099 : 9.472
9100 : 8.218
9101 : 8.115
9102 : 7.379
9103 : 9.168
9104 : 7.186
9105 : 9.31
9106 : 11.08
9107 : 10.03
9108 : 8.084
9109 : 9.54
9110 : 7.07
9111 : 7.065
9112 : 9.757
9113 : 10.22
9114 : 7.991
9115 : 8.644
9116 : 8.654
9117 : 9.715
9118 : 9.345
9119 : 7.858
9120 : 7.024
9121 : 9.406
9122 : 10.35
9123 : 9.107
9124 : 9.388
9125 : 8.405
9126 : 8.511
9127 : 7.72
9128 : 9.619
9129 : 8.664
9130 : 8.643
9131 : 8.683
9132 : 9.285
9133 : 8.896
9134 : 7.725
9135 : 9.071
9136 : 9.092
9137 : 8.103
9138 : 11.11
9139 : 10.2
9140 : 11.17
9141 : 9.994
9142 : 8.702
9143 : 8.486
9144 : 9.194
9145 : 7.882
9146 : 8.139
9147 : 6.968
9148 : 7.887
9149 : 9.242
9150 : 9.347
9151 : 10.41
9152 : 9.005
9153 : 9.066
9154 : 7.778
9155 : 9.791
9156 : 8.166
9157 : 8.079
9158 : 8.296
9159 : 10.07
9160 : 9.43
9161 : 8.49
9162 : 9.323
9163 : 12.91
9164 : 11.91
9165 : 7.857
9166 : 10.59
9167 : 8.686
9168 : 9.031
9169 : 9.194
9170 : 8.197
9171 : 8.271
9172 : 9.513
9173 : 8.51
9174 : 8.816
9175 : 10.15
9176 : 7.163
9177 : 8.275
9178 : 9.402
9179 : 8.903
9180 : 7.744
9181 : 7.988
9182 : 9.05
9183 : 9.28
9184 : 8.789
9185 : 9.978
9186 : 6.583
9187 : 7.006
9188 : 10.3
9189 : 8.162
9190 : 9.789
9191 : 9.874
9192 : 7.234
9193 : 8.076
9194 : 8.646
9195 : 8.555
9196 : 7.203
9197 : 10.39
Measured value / 0.15 mag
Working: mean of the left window 9.34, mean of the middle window 8.09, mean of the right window 9.11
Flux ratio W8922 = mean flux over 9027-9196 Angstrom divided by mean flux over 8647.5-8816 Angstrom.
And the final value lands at 1.03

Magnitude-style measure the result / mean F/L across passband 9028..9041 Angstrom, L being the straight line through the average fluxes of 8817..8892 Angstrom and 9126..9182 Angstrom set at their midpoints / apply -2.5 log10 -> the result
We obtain 0.08 mag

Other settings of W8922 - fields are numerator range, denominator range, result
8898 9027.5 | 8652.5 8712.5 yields 1.06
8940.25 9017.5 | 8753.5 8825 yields 1.02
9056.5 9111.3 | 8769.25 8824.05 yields 1.06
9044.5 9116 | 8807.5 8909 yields 1.03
